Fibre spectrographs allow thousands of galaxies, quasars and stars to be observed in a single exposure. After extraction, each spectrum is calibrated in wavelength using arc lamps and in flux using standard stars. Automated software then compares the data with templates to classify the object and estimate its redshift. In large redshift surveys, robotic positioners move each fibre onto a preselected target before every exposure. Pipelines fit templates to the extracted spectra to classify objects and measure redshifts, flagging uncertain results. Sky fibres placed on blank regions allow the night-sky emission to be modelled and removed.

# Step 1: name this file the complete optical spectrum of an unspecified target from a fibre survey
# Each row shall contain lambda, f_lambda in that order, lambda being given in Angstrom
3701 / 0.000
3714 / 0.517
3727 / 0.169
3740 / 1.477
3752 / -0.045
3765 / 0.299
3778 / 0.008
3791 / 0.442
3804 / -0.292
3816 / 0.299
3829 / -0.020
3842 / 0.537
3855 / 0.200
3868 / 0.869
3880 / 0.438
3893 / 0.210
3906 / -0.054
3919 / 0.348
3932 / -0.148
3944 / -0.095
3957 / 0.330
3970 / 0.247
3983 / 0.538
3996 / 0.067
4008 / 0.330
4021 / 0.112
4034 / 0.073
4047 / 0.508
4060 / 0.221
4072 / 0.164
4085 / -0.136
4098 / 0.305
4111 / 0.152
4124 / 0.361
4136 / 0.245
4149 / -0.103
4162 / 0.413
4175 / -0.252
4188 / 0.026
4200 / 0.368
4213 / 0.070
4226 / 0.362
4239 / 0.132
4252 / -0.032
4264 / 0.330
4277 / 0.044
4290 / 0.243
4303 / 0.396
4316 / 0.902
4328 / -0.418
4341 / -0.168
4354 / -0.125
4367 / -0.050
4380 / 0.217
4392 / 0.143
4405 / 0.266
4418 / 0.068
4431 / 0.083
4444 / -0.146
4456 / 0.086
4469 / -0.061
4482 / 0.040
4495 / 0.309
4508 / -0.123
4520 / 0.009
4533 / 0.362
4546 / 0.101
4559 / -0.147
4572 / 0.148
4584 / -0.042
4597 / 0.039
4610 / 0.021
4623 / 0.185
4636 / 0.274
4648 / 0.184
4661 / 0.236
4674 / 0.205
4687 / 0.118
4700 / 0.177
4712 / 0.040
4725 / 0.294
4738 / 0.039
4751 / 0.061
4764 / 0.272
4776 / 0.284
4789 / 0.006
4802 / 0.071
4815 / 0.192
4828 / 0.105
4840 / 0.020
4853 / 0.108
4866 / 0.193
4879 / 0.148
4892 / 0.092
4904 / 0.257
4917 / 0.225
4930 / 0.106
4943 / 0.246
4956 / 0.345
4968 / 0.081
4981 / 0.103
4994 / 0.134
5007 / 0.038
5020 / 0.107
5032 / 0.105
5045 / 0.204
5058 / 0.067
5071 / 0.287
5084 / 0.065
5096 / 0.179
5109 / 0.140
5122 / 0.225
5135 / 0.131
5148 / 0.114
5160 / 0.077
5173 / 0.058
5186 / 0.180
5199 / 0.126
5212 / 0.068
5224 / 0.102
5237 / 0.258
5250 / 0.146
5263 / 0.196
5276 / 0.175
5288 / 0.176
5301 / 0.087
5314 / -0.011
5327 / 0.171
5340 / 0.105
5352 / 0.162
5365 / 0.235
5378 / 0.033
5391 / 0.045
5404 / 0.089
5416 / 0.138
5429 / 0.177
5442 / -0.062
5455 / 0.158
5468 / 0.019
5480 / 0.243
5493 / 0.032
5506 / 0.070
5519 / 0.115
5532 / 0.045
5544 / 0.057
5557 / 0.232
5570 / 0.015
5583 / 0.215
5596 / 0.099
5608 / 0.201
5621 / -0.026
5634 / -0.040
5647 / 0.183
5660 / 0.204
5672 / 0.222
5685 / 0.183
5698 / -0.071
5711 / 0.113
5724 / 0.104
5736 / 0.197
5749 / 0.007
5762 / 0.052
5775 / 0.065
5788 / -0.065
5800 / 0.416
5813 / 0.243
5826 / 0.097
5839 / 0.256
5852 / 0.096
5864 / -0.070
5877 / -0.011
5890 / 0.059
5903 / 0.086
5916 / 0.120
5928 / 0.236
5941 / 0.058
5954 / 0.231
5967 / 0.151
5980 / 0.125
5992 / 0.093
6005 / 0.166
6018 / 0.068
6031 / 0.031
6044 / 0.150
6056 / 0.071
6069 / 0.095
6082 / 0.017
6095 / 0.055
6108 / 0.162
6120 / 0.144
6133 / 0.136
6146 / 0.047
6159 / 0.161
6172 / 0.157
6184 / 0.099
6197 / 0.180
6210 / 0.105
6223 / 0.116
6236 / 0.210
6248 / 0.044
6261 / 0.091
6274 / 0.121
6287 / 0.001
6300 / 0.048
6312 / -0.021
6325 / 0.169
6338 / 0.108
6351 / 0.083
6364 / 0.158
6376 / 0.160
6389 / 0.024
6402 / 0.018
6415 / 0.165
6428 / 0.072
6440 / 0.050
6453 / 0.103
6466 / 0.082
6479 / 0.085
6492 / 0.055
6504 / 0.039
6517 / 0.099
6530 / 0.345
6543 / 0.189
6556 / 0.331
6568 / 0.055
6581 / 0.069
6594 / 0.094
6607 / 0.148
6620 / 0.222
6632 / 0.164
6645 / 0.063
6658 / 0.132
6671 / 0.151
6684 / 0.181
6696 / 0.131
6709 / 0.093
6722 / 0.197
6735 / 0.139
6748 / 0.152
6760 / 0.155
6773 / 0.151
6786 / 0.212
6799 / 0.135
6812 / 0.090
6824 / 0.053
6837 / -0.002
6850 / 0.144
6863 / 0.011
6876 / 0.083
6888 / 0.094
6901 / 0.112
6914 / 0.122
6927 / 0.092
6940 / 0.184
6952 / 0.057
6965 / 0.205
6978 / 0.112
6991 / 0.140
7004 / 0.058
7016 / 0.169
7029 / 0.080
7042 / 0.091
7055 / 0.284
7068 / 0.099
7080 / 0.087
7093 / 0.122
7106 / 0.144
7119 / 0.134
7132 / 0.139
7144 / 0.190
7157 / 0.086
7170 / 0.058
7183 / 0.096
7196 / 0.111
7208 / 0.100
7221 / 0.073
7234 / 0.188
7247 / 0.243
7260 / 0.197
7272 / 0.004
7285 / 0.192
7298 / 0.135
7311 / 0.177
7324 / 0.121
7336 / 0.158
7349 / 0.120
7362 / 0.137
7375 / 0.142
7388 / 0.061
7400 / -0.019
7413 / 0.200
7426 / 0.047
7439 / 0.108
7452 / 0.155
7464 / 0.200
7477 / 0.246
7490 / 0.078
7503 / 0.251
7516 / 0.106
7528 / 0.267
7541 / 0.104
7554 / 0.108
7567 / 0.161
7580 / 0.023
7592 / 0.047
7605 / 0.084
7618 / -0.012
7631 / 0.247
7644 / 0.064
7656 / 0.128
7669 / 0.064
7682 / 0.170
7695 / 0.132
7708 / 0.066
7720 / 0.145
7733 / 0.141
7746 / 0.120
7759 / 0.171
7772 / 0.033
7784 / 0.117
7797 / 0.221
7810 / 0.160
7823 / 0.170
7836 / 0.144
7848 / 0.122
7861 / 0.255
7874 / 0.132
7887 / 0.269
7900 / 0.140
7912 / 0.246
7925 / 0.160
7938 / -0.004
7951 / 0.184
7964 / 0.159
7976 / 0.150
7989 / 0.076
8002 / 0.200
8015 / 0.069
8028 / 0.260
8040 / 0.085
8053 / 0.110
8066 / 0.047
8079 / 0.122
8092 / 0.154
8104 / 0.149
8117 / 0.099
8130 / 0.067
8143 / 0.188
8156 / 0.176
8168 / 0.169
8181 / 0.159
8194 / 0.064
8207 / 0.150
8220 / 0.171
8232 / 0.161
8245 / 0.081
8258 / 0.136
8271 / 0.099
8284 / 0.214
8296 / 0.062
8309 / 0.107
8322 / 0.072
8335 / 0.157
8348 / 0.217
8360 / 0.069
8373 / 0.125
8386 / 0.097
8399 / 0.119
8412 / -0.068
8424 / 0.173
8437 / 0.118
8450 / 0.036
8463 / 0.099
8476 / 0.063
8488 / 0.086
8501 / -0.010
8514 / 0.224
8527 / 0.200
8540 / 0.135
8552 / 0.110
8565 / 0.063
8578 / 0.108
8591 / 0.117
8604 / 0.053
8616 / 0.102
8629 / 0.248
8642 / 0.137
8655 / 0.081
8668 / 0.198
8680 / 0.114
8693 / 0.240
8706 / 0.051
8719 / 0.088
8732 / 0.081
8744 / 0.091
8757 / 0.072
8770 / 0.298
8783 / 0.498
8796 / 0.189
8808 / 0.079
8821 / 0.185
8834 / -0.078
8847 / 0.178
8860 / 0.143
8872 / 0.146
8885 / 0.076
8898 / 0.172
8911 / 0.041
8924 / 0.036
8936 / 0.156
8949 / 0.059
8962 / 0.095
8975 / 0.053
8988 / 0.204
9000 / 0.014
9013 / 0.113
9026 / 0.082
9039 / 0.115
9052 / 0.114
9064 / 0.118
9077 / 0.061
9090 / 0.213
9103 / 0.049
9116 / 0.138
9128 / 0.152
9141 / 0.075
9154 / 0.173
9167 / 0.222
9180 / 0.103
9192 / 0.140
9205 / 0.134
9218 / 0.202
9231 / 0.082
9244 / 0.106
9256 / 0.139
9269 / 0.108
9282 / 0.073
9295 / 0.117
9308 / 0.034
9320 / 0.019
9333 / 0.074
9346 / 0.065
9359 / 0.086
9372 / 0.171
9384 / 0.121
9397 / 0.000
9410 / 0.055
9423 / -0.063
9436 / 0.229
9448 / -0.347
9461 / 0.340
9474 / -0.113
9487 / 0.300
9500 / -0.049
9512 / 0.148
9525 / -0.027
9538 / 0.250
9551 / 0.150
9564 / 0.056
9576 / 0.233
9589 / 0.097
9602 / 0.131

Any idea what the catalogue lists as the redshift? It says 0.75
